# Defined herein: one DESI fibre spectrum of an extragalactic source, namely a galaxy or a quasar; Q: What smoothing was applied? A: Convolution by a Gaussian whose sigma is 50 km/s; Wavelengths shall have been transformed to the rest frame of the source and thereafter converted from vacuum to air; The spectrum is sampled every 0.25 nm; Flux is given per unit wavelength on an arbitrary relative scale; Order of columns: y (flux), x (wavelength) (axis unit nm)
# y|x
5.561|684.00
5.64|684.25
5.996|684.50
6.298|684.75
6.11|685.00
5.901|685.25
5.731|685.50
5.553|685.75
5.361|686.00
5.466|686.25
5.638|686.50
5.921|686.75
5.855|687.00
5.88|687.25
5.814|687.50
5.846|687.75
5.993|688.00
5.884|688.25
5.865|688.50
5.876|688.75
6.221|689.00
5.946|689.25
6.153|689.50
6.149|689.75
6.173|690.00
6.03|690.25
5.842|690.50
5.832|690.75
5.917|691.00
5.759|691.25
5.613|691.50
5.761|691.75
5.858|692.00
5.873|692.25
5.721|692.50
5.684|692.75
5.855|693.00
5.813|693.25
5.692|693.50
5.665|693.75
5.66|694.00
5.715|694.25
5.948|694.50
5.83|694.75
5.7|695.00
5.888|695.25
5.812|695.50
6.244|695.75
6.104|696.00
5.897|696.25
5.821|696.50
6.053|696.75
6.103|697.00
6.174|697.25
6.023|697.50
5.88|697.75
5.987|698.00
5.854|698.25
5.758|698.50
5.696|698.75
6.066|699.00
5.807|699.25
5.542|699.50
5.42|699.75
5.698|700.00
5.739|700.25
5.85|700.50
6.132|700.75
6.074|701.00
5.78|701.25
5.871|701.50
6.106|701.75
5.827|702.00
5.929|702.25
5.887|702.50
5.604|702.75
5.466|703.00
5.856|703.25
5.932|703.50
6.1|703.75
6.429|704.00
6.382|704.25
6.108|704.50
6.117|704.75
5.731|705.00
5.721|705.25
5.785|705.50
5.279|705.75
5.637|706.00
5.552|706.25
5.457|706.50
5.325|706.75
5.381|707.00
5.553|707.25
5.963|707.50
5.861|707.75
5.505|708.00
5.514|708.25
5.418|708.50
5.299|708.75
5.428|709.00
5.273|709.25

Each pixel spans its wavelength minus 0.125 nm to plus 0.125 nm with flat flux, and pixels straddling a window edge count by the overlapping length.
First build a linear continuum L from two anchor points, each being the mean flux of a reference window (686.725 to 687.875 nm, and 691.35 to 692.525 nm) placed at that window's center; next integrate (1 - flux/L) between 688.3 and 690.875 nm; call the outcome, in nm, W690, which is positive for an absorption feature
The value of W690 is -0.08 nm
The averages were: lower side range 5.86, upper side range 5.77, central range 6.01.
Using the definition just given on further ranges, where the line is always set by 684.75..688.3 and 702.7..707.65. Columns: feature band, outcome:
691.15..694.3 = 0.02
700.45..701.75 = -0.04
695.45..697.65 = -0.09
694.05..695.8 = -0.02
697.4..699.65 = -0.02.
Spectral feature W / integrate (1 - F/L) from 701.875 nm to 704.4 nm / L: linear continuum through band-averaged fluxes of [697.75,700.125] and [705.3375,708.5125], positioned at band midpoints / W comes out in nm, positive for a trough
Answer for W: -0.13 nm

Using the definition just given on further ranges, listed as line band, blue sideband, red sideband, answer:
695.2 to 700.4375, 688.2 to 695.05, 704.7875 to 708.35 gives -0.12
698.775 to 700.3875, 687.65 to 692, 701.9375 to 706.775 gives 0.04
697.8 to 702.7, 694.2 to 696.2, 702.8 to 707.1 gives 0.00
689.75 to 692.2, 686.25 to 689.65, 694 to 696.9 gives 0.01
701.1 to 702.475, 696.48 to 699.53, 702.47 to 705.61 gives 0.01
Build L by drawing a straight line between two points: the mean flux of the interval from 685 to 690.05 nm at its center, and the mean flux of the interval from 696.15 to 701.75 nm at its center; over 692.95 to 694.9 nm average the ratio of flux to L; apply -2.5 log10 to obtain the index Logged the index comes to 0.02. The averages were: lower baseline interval 5.86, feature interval 5.77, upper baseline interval 5.88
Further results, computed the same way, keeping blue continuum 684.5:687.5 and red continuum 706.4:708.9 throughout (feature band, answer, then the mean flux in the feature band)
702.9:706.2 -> -0.06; 5.88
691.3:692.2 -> -0.01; 5.76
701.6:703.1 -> -0.04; 5.81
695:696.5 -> -0.05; 5.95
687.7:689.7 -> -0.04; 5.98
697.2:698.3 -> -0.06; 5.98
